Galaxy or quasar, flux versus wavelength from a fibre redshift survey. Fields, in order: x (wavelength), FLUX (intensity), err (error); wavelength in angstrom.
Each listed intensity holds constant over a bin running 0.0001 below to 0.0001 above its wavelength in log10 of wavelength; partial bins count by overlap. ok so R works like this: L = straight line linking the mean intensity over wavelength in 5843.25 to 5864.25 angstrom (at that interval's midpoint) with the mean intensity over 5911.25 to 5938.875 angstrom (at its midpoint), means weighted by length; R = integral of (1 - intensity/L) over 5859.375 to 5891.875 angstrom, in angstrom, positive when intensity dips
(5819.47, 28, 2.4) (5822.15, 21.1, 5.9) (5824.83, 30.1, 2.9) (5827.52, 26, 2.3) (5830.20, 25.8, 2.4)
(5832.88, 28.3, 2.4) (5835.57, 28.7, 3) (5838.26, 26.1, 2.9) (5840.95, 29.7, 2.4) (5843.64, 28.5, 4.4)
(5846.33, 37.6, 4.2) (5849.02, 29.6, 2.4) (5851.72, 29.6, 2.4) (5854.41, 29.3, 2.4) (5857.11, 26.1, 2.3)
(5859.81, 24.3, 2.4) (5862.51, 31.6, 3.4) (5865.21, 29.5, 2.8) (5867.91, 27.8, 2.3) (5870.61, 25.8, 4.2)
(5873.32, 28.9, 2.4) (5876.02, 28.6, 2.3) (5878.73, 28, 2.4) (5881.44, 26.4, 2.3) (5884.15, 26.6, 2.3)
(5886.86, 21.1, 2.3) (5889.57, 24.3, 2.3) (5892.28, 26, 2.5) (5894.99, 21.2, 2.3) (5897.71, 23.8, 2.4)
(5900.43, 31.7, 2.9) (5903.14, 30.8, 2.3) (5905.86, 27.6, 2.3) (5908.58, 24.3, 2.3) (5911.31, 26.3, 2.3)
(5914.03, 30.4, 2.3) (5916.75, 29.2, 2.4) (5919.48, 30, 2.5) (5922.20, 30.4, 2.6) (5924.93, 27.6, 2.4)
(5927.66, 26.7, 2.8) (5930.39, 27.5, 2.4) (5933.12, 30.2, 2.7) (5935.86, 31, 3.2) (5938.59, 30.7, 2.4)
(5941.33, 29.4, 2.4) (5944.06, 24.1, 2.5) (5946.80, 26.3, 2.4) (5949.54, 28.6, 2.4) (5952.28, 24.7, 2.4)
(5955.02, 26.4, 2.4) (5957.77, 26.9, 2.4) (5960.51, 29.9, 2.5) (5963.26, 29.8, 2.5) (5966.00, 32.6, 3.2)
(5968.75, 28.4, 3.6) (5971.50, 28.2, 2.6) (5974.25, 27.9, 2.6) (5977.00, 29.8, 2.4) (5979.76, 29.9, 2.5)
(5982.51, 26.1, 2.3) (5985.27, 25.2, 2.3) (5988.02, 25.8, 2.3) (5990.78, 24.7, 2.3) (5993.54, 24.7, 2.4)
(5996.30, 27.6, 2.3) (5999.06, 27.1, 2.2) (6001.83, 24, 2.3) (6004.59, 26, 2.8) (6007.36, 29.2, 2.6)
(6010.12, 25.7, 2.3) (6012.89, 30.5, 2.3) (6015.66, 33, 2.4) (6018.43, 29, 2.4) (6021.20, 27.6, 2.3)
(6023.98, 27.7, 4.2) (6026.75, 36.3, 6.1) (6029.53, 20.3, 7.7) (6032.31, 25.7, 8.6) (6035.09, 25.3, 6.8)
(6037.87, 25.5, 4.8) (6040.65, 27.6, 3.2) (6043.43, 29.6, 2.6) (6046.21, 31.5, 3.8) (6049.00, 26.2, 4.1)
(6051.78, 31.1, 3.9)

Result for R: 2.8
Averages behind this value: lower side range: 29.6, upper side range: 29.2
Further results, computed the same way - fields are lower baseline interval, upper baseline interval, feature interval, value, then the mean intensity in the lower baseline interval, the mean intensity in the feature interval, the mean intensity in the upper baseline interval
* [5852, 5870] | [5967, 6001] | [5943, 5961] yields 0.5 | 28.1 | 26.6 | 27.1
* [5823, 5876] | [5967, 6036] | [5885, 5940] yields 1.1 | 28.5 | 27.5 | 27.5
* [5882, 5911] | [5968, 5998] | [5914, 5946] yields -3.1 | 25.8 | 28.8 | 27.1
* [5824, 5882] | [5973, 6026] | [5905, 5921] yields 0.1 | 28.5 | 28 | 27.6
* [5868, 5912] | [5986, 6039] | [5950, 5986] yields -1.8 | 26.4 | 28.2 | 27.1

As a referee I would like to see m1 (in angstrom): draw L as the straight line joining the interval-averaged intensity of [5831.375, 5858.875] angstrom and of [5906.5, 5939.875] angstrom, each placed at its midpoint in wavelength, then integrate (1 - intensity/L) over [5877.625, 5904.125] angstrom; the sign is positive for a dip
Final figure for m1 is 2.75 angstrom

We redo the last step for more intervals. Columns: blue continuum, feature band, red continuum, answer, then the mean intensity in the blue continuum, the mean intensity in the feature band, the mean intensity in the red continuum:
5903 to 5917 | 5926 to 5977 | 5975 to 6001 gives -2.09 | 27.8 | 28.3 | 26.7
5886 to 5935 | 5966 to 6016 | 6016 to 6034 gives 0.61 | 27.3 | 27.5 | 28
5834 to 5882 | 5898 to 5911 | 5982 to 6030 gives 0.13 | 28.7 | 28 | 27.4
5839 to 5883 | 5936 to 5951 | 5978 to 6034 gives -0.06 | 28.8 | 28.1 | 27.3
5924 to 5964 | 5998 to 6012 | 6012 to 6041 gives 0.73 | 28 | 26.5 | 28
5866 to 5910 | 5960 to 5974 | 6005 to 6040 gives -1.18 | 26.5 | 29.6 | 27.9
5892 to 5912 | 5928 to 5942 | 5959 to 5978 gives -0.78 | 26.5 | 29.5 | 29.5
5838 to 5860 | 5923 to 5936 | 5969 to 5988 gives -0.05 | 29.4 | 28.4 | 27.7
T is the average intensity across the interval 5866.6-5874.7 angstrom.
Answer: 27.5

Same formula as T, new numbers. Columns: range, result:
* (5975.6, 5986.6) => 27.7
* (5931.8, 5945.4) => 29.1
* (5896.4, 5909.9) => 27.7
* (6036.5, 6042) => 26.6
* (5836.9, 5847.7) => 30.5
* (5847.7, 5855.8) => 29.5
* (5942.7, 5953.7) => 25.9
